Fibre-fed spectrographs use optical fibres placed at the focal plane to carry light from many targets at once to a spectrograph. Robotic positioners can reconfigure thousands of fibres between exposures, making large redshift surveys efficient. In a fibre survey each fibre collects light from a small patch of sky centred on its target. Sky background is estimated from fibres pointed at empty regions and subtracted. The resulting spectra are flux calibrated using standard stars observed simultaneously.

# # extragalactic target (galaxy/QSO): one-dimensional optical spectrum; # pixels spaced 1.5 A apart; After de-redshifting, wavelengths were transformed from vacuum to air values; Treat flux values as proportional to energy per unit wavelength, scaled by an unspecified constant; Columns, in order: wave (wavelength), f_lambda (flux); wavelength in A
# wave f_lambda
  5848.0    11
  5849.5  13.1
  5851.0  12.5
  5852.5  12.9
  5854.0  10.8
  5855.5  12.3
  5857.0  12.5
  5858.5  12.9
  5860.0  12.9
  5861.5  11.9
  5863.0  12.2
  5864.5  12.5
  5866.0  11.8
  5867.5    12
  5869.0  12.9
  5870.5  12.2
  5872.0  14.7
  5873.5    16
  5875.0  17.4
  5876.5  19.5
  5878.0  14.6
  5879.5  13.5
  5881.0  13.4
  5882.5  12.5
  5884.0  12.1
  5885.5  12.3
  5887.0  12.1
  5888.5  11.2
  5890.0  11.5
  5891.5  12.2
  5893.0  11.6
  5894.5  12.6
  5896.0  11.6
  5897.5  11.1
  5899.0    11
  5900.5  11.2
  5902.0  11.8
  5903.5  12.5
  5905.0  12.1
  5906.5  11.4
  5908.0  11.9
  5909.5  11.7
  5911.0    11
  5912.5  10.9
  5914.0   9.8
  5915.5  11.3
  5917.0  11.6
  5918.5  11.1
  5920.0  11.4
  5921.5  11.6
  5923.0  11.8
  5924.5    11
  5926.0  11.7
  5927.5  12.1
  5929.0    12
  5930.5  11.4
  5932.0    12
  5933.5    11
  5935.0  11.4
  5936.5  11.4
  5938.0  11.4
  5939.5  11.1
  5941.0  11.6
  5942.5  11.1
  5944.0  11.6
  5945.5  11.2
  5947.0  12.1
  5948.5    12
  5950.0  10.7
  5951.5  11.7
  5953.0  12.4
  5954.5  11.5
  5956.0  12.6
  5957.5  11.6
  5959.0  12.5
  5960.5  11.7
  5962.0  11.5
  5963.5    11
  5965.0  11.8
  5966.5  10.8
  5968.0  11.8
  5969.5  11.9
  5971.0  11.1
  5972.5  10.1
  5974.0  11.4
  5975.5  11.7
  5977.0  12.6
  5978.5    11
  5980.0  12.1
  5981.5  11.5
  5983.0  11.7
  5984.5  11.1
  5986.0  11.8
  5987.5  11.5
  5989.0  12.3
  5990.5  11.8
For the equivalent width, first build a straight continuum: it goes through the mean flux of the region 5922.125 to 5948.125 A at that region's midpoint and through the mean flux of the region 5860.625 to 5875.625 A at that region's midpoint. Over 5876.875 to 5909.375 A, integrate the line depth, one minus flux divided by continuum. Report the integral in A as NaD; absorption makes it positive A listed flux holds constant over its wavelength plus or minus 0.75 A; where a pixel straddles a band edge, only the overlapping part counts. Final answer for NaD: 1.2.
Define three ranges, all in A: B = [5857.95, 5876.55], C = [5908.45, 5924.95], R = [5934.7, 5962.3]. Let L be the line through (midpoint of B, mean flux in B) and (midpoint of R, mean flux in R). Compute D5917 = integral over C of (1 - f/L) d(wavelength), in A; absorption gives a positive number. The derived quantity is 1.6 A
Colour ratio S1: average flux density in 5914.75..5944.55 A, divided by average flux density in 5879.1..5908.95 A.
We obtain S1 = 0.96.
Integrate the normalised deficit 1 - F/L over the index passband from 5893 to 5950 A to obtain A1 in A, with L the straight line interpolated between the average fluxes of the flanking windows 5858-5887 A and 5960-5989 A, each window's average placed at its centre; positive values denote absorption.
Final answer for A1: 4.75 A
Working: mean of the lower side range 13.5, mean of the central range 11.5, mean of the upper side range 11.5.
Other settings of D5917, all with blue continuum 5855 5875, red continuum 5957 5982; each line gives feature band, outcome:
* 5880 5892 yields 0.5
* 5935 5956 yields 0.6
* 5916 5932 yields 0.8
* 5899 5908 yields 0.5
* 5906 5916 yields 1.0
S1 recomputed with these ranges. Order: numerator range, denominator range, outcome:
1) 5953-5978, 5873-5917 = 0.93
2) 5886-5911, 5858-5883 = 0.85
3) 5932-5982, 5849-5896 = 0.89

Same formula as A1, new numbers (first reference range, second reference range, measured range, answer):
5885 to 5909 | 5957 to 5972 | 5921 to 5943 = 0.3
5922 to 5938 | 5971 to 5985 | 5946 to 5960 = -0.4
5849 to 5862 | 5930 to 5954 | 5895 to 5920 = 1.0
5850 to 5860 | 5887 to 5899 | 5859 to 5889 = -3.4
